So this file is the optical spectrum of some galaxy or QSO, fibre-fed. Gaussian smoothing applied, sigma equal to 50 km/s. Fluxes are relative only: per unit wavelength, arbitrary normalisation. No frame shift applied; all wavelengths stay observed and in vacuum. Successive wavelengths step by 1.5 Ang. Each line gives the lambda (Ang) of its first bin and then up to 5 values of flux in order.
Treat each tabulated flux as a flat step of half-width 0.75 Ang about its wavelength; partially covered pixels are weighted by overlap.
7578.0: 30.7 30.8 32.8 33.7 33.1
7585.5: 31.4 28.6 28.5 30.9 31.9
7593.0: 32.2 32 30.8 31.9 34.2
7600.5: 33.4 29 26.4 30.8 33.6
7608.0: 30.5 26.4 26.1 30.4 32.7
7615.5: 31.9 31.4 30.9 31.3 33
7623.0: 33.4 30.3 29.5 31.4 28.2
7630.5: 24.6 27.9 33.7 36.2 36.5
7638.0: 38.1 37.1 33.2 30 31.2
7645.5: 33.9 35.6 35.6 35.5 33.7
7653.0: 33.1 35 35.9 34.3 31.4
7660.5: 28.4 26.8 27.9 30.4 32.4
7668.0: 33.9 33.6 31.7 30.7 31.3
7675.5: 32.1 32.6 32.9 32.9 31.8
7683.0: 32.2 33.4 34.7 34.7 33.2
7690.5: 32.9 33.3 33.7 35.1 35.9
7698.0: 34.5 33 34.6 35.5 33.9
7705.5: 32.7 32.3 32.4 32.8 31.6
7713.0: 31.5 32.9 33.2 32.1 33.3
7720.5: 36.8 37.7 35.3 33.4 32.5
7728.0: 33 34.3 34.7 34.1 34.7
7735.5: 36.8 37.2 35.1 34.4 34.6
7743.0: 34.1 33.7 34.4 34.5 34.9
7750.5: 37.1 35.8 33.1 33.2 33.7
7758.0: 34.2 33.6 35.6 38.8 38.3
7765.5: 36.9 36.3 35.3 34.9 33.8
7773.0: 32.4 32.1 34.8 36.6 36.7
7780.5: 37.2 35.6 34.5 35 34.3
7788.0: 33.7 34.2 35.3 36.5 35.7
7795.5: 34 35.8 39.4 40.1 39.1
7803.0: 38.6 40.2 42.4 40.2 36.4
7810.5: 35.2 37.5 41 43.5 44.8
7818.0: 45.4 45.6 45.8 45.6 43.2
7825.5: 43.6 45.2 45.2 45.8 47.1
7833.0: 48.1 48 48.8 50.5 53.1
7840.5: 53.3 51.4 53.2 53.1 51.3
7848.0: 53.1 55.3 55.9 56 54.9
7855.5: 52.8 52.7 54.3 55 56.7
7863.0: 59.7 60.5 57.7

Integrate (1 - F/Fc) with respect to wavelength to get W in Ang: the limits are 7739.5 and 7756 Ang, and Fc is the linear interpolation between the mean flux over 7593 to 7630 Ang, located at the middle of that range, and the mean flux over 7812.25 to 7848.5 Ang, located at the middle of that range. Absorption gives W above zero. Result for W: 2.7 Ang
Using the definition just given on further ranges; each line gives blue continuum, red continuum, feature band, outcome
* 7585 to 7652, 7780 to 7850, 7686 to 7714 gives 2.1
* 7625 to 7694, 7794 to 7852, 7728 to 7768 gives 4.3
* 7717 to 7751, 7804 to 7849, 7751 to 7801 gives 5.5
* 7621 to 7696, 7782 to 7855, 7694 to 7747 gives 4.1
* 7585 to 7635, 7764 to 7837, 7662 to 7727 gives 2.7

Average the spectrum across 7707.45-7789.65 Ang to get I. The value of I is 34.6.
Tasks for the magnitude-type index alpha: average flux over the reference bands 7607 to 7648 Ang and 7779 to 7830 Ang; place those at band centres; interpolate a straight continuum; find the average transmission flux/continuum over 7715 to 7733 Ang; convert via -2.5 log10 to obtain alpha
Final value 0.05 mag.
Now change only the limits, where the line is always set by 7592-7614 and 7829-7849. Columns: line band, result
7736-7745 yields 0.21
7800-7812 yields 0.22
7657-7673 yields 0.16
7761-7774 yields 0.24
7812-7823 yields 0.11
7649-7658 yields 0.01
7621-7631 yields 0.08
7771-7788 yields 0.29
